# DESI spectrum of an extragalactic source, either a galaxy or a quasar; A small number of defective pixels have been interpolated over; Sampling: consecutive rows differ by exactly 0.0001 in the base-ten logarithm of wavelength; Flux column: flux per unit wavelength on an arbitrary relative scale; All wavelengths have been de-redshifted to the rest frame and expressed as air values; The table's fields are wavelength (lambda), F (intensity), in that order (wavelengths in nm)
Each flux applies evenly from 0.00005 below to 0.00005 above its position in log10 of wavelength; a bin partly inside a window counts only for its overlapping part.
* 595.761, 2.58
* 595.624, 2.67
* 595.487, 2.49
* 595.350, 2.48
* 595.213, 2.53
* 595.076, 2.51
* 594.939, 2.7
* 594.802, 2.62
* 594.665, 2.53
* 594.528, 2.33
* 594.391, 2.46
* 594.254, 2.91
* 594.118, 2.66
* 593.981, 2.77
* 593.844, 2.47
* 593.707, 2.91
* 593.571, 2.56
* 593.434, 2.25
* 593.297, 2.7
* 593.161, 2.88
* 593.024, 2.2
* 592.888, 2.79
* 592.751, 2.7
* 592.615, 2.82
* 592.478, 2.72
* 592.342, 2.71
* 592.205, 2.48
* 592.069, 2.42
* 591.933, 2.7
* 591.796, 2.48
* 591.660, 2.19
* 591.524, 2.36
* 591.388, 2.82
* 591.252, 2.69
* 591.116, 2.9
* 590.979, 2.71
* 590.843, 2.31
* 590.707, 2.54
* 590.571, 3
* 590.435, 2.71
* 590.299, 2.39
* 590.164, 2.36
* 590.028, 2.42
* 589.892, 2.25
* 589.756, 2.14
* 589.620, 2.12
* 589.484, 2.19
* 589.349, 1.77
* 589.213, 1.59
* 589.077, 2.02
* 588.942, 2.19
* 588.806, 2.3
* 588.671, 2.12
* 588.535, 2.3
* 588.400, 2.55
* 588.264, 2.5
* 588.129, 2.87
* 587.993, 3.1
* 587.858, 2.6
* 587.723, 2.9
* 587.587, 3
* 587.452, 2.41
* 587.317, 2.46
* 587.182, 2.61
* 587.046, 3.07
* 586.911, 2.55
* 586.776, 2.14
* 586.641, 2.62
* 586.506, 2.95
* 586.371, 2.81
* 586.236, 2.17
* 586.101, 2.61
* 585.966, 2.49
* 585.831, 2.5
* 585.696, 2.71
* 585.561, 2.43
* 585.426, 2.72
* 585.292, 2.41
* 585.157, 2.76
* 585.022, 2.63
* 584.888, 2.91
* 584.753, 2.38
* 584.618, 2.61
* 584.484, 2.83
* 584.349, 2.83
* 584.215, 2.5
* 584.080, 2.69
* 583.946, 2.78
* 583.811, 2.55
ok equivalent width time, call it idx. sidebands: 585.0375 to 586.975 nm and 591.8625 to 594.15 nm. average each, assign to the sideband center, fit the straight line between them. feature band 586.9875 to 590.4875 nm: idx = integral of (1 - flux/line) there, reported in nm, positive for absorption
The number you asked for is 0.23 nm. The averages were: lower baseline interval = 2.56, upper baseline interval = 2.63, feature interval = 2.42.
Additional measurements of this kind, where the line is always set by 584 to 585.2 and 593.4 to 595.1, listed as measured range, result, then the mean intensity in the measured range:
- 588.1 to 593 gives 0.35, 2.44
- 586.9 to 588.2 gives -0.05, 2.77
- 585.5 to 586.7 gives 0.04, 2.59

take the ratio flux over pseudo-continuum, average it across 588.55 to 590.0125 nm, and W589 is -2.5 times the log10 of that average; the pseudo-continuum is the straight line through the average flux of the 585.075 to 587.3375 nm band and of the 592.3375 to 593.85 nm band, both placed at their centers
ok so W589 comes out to 0.24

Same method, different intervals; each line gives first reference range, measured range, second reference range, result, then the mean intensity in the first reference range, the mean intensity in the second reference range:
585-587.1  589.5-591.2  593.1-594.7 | 0.06 mag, 2.59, 2.62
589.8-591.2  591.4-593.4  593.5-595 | 0.00 mag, 2.55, 2.63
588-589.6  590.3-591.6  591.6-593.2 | -0.09 mag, 2.25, 2.59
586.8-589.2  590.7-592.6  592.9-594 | 0.00 mag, 2.53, 2.6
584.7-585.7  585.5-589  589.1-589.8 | -0.13 mag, 2.62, 1.96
